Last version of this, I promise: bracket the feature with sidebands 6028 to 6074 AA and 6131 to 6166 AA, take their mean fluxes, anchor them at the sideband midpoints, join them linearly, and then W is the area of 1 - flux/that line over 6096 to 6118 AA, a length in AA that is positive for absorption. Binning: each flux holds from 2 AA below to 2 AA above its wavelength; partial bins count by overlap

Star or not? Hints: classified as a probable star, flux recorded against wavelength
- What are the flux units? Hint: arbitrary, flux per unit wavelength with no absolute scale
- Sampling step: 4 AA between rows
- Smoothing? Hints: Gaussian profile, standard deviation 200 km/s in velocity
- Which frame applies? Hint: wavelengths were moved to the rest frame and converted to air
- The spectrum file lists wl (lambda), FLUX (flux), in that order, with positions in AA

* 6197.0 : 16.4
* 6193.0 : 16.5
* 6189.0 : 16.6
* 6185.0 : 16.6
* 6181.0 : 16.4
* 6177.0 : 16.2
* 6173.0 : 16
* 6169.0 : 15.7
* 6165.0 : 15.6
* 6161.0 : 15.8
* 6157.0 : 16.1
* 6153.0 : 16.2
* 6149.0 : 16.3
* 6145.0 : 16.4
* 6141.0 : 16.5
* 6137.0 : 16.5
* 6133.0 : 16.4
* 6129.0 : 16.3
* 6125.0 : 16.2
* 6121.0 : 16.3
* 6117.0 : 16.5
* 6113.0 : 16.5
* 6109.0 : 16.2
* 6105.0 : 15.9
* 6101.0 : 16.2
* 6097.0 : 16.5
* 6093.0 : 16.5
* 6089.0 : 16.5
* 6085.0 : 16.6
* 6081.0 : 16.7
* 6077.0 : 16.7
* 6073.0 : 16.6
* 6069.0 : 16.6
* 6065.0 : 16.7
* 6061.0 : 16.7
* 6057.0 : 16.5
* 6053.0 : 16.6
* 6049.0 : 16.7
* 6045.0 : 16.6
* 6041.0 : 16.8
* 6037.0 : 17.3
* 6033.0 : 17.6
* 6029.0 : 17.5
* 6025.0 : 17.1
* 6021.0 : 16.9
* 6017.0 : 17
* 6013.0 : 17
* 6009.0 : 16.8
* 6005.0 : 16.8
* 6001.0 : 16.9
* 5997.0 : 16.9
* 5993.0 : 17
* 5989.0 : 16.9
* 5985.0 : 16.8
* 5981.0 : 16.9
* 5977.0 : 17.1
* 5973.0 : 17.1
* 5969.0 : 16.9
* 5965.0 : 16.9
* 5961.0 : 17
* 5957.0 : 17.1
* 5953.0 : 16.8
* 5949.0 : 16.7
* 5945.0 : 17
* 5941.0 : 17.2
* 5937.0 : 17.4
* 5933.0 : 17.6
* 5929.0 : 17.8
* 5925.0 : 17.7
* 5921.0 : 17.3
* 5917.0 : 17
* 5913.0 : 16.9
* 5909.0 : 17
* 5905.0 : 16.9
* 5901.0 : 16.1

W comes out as 0.27 AA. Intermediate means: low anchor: 16.8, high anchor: 16.2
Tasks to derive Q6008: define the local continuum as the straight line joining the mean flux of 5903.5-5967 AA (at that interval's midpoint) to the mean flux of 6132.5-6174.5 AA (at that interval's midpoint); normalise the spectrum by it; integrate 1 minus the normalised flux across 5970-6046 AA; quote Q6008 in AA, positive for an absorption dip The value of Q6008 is -0.9 AA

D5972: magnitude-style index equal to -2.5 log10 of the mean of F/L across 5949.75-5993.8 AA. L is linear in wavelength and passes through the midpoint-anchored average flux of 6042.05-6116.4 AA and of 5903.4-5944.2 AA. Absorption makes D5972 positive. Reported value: 0.006 mag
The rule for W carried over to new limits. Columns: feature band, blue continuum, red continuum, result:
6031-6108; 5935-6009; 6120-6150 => -0.2 AA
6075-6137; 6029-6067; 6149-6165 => 0.0 AA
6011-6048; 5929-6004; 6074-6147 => -0.7 AA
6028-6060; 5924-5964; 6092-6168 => -0.4 AA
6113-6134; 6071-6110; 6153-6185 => -0.1 AA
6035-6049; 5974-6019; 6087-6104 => -0.2 AA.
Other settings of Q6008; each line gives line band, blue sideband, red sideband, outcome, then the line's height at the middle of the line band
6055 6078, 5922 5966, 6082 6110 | -0.15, 16.5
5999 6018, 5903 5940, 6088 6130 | -0.06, 16.8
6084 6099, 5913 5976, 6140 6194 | 0.00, 16.5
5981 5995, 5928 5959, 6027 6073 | 0.12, 17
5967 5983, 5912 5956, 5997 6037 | 0.14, 17.1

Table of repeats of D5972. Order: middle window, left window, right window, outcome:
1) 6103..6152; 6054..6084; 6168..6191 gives 0.008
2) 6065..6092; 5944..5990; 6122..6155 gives -0.004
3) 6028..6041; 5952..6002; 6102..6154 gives -0.041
